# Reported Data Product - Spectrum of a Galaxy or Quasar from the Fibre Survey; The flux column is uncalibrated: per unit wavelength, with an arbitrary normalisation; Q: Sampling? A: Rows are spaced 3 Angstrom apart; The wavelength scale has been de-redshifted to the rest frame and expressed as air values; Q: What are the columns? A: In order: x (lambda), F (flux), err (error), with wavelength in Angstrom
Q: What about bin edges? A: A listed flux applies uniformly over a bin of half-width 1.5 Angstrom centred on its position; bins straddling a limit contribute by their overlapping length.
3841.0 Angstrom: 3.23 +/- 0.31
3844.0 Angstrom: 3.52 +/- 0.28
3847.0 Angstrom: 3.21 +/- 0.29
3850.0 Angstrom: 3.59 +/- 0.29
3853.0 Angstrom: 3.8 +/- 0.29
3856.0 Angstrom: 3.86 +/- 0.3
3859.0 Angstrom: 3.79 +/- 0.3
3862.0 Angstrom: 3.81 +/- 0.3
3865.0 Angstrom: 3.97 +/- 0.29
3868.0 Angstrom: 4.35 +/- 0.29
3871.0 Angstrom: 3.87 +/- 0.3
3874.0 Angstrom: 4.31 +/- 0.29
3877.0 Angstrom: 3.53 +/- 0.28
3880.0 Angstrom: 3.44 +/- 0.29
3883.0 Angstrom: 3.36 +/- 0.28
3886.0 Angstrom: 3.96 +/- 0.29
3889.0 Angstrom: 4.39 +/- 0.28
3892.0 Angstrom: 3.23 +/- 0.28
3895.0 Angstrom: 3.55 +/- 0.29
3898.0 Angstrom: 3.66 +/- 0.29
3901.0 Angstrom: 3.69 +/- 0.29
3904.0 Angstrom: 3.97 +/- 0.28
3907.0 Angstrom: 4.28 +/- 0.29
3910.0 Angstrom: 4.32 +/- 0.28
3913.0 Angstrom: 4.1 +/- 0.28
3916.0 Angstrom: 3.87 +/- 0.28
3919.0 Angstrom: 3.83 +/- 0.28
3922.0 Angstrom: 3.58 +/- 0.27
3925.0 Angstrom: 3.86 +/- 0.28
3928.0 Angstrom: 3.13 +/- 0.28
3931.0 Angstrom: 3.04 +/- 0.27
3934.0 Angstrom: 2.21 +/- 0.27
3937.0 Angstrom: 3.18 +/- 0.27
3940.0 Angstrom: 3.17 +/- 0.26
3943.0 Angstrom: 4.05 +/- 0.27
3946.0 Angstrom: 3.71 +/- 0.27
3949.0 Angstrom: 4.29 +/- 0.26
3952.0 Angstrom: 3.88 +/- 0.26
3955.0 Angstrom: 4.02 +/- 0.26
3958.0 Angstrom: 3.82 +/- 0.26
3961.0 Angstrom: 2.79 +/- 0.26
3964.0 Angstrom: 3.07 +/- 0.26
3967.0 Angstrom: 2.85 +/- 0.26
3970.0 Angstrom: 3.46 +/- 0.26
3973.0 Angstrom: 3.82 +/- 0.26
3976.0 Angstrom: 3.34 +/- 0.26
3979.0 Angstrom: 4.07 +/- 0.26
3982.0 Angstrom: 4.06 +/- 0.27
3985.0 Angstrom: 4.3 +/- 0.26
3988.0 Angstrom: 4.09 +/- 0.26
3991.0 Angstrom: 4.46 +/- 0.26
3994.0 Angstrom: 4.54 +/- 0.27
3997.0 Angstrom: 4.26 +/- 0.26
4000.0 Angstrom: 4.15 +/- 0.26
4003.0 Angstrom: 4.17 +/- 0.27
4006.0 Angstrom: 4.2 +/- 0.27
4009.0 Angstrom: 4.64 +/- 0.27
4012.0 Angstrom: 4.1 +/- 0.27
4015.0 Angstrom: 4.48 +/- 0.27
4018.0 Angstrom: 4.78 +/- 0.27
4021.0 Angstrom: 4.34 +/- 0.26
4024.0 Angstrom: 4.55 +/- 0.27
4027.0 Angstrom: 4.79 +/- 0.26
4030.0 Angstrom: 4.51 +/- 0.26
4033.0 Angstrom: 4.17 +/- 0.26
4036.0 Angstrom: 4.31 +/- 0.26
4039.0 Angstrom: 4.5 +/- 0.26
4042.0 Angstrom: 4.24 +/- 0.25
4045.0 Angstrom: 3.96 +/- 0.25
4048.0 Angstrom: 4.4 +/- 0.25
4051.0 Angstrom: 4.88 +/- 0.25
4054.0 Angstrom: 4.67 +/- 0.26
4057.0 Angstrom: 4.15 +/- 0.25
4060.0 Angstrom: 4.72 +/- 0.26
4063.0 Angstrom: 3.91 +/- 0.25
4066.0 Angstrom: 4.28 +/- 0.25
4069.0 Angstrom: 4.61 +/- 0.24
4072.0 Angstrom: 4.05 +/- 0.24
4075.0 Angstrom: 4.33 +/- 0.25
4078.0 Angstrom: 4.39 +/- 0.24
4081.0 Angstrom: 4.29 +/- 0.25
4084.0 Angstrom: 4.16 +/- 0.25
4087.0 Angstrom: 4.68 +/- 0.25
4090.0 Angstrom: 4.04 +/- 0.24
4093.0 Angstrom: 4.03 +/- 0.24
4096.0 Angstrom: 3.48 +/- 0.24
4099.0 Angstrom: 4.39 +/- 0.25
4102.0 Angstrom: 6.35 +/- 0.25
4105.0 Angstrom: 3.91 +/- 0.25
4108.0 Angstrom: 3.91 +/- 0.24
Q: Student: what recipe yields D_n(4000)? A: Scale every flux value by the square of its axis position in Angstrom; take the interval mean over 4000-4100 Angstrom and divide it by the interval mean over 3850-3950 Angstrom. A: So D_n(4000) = 1.25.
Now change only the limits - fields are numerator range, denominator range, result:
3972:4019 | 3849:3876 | 1.15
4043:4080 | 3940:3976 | 1.28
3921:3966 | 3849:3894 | 0.94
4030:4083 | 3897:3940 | 1.29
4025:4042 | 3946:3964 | 1.25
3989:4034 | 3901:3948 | 1.27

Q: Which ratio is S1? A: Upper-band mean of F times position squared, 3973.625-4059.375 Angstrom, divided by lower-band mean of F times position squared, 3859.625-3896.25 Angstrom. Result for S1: 1.2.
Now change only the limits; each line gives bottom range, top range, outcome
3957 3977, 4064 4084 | 1.38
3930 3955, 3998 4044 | 1.31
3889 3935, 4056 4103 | 1.29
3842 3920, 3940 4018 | 1.09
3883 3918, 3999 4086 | 1.21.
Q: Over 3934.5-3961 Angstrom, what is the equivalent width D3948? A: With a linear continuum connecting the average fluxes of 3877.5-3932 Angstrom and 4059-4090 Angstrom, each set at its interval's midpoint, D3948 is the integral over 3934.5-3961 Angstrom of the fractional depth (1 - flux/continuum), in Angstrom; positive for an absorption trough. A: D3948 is 1.6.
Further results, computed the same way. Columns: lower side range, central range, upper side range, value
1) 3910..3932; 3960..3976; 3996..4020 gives 3.3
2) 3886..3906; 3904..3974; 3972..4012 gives 6.4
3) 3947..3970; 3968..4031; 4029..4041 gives -4.0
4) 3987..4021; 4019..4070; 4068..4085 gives -1.0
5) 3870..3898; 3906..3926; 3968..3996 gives -0.8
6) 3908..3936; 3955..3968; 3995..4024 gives 2.2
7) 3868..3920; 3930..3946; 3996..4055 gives 3.4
